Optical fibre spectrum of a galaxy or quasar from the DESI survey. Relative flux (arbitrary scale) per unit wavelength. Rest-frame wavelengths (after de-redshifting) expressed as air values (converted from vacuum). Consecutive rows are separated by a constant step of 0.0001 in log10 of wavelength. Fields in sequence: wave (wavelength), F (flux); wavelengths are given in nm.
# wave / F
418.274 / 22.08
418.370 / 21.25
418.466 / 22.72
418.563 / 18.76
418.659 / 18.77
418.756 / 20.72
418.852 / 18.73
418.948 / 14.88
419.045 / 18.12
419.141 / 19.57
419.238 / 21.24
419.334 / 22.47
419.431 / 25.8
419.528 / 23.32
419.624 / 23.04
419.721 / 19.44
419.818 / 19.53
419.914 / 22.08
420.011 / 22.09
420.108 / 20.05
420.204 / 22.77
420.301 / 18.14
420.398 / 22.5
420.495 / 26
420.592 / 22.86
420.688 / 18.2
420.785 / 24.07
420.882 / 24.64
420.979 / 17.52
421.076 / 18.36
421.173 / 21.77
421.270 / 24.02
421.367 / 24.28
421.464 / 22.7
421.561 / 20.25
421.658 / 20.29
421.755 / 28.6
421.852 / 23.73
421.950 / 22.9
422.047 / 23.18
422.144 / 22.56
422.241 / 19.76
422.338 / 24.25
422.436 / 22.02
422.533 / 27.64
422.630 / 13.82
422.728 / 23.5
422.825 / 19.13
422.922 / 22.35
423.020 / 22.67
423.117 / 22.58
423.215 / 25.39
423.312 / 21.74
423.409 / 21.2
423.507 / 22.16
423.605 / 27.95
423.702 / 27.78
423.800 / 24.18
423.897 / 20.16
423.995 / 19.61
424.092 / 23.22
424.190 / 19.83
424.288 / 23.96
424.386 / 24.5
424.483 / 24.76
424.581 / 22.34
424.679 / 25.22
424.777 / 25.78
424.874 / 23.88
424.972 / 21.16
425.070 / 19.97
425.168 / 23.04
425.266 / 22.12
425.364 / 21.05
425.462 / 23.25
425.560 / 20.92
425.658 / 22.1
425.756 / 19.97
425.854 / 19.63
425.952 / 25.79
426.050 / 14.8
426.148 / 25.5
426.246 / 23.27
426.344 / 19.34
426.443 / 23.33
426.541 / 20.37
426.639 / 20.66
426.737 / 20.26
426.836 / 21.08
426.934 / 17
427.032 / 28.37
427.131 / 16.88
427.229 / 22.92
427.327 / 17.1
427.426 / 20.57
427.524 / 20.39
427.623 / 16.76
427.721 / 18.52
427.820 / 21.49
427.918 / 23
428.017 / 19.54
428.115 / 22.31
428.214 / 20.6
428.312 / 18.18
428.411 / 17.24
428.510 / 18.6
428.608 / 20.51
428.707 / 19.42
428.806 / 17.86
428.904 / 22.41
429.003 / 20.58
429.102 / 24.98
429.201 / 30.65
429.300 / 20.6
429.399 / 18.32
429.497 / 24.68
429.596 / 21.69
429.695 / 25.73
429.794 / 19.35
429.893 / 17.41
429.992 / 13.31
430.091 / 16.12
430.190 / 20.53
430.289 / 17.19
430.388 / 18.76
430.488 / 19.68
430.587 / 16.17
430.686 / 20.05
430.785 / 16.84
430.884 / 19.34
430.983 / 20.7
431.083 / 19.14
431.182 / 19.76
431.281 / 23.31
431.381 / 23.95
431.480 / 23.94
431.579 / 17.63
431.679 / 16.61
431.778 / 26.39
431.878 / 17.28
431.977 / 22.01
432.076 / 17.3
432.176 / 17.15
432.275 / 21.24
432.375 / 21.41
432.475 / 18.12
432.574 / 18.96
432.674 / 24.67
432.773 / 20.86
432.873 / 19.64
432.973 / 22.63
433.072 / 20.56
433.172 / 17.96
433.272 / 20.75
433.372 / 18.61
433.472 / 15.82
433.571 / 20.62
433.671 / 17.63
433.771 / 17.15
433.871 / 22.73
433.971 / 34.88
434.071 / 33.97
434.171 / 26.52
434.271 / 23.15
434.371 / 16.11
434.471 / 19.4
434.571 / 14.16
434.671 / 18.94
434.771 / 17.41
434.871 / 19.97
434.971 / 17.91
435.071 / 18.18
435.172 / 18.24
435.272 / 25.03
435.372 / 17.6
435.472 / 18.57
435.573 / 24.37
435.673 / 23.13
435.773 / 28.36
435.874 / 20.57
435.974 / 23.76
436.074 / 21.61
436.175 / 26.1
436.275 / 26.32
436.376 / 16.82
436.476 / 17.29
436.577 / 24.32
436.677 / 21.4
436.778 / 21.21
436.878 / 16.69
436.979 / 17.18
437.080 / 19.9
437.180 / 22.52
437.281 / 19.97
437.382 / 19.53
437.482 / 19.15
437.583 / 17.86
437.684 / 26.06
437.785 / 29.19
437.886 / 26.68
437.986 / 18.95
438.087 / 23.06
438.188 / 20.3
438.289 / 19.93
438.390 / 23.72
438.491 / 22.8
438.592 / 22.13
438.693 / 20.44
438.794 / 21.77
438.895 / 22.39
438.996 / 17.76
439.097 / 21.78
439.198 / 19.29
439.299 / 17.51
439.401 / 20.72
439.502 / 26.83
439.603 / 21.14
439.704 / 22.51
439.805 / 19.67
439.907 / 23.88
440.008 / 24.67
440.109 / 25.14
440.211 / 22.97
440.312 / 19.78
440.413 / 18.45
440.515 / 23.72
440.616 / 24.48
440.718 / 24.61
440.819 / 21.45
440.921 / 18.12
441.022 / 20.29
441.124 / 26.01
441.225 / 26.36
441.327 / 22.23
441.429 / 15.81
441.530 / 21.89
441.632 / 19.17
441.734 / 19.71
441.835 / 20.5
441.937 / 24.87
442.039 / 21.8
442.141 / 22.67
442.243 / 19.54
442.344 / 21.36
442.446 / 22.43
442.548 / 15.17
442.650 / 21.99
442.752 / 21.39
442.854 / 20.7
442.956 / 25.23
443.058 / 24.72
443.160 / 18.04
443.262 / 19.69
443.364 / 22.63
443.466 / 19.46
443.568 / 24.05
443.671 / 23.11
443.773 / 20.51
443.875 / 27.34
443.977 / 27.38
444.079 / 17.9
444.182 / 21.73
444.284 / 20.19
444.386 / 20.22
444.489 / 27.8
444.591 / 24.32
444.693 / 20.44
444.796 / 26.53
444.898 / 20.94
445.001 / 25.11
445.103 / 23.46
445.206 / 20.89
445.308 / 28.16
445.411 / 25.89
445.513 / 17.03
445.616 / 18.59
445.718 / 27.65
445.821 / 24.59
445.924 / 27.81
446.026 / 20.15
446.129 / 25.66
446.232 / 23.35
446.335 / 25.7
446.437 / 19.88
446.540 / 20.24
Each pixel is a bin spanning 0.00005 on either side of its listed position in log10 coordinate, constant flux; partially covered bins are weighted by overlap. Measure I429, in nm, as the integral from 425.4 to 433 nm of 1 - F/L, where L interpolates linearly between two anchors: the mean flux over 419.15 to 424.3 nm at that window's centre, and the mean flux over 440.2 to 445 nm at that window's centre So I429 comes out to 0.590 nm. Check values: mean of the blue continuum 22.3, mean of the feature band 20.4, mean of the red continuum 21.9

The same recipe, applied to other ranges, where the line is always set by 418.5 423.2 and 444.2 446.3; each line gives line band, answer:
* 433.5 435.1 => 0.10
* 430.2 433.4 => 0.35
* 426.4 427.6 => 0.08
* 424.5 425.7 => -0.04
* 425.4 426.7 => 0.03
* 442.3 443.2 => 0.08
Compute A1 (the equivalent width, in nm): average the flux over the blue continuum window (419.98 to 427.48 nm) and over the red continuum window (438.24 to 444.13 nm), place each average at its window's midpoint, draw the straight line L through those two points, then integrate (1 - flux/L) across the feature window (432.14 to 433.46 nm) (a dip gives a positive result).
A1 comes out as 0.11 nm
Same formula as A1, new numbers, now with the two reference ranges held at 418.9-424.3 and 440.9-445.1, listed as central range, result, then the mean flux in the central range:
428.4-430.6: 0.18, 20.2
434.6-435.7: 0.11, 19.8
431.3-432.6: 0.10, 20.2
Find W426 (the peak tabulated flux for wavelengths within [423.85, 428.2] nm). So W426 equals 28.37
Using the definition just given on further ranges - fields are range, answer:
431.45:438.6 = 34.88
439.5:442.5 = 26.83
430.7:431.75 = 23.95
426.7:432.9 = 30.65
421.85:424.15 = 27.95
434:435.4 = 33.97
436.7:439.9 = 29.19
